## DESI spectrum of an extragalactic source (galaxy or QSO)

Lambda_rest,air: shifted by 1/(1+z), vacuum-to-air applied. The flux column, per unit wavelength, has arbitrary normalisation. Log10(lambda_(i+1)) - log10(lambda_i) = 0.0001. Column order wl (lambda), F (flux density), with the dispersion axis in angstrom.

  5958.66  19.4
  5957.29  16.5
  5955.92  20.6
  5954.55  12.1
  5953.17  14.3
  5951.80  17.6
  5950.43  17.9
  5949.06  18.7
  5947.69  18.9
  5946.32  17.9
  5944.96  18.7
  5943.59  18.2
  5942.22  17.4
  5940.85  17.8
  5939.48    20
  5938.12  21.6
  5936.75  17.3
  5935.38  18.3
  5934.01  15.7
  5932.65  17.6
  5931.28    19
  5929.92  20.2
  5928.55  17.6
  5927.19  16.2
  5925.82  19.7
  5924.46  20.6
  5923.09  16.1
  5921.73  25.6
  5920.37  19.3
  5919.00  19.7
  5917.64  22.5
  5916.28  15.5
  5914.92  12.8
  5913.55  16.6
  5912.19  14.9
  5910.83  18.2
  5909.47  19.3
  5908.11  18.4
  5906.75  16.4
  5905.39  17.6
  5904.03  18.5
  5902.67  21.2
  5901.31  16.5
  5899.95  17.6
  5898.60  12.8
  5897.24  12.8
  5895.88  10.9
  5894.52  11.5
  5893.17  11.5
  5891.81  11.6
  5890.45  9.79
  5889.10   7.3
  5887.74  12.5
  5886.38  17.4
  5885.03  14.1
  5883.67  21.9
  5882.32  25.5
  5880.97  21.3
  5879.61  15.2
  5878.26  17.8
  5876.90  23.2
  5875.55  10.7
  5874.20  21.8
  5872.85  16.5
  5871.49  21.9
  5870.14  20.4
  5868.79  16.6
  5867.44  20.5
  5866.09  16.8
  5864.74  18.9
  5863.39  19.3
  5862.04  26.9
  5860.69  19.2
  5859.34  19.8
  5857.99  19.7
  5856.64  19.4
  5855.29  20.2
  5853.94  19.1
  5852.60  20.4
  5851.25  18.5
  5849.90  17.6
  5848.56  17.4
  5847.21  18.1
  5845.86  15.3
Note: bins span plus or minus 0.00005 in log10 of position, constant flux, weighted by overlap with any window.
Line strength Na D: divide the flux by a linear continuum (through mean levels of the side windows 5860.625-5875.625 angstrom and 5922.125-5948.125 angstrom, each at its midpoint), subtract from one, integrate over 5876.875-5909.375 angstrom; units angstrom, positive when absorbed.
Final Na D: 5.4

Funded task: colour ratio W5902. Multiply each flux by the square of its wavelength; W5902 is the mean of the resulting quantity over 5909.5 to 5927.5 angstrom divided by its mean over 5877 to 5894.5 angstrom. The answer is 1.19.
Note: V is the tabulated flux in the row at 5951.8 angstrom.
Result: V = 17.6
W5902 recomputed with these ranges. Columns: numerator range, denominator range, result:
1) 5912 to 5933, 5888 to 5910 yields 1.28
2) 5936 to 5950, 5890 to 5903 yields 1.40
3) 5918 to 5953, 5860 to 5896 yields 1.11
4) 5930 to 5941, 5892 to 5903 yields 1.34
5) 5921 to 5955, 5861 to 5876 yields 0.97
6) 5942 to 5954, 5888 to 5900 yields 1.57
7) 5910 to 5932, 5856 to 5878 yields 0.96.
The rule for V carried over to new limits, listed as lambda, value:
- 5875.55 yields 10.7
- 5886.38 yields 17.4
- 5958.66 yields 19.4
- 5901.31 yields 16.5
